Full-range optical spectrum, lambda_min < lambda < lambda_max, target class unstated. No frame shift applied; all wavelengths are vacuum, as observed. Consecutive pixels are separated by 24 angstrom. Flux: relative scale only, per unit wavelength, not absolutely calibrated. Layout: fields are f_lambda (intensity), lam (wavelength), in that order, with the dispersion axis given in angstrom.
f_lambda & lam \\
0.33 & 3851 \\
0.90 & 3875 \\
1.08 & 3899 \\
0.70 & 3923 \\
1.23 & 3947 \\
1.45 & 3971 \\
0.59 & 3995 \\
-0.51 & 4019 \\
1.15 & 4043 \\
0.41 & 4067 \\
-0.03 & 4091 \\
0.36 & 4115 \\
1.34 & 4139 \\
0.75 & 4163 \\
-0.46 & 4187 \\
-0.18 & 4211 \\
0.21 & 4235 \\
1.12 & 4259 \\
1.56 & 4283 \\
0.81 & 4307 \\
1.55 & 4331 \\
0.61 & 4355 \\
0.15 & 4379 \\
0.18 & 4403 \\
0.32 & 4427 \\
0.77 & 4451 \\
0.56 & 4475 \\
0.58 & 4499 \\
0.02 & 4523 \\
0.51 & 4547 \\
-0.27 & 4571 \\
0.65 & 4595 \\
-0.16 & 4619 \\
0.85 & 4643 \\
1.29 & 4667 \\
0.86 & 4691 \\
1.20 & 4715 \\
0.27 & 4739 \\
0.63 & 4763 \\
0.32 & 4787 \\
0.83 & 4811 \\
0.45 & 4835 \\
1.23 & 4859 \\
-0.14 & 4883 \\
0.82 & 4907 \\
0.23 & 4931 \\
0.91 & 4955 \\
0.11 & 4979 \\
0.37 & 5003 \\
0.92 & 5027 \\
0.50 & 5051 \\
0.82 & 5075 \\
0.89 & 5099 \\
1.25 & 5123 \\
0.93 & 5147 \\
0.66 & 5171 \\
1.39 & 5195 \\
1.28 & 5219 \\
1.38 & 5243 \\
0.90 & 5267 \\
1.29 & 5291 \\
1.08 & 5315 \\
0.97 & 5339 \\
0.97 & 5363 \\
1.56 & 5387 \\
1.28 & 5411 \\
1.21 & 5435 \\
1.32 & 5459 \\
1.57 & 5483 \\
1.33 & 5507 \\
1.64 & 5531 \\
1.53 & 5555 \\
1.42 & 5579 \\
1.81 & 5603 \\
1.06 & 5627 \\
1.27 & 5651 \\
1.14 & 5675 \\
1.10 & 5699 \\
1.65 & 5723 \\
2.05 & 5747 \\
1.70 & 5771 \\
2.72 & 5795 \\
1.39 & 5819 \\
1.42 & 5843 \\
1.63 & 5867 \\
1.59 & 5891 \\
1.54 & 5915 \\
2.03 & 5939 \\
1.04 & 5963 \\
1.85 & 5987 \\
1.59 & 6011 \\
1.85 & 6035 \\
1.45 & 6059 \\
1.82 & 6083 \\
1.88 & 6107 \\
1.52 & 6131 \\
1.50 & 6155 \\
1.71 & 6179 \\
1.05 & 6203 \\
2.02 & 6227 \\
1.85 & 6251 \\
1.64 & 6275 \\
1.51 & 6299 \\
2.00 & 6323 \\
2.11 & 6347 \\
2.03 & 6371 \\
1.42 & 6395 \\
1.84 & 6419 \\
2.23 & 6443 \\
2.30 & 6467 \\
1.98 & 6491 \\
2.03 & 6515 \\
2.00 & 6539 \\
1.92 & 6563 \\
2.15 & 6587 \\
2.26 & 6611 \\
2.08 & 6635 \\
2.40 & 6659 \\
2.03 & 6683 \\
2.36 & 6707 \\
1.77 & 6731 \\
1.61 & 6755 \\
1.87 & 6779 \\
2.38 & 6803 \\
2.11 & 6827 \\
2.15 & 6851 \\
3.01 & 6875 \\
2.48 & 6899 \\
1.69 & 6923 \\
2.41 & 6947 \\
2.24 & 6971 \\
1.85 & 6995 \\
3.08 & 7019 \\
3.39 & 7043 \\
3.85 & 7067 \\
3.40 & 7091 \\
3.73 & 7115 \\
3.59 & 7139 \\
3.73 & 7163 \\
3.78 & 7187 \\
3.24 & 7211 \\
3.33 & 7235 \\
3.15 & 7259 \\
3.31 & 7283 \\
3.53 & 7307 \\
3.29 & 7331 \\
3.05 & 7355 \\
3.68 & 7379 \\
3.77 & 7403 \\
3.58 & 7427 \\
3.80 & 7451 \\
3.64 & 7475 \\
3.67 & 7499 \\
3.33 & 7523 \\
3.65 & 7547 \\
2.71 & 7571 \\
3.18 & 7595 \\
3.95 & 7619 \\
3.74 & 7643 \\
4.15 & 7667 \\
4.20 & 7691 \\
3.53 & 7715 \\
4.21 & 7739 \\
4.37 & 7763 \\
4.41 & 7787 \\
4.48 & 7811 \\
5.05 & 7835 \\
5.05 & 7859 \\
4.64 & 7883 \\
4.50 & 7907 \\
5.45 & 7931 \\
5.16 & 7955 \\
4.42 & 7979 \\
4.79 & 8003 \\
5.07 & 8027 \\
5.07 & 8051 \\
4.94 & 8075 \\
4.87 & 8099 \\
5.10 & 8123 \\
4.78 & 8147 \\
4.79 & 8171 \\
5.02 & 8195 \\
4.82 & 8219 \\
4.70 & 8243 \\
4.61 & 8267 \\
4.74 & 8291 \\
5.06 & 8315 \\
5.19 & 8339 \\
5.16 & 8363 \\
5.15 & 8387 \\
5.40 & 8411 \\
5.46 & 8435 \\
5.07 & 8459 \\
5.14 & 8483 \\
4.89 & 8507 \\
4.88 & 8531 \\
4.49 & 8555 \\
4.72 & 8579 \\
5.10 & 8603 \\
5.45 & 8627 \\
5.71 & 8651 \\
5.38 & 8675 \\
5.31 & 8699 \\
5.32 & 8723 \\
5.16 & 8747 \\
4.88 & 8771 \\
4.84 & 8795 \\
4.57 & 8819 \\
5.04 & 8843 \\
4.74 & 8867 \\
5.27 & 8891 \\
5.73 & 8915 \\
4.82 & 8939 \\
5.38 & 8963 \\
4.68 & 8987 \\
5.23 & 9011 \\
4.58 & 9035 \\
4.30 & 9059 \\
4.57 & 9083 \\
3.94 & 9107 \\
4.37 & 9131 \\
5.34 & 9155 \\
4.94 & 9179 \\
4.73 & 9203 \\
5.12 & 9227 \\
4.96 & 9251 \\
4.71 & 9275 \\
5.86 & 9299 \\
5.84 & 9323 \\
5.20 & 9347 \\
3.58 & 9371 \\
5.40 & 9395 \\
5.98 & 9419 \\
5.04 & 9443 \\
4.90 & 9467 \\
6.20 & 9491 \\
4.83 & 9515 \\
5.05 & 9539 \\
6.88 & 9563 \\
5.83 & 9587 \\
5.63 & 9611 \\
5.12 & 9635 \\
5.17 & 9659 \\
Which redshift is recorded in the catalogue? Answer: 0.759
